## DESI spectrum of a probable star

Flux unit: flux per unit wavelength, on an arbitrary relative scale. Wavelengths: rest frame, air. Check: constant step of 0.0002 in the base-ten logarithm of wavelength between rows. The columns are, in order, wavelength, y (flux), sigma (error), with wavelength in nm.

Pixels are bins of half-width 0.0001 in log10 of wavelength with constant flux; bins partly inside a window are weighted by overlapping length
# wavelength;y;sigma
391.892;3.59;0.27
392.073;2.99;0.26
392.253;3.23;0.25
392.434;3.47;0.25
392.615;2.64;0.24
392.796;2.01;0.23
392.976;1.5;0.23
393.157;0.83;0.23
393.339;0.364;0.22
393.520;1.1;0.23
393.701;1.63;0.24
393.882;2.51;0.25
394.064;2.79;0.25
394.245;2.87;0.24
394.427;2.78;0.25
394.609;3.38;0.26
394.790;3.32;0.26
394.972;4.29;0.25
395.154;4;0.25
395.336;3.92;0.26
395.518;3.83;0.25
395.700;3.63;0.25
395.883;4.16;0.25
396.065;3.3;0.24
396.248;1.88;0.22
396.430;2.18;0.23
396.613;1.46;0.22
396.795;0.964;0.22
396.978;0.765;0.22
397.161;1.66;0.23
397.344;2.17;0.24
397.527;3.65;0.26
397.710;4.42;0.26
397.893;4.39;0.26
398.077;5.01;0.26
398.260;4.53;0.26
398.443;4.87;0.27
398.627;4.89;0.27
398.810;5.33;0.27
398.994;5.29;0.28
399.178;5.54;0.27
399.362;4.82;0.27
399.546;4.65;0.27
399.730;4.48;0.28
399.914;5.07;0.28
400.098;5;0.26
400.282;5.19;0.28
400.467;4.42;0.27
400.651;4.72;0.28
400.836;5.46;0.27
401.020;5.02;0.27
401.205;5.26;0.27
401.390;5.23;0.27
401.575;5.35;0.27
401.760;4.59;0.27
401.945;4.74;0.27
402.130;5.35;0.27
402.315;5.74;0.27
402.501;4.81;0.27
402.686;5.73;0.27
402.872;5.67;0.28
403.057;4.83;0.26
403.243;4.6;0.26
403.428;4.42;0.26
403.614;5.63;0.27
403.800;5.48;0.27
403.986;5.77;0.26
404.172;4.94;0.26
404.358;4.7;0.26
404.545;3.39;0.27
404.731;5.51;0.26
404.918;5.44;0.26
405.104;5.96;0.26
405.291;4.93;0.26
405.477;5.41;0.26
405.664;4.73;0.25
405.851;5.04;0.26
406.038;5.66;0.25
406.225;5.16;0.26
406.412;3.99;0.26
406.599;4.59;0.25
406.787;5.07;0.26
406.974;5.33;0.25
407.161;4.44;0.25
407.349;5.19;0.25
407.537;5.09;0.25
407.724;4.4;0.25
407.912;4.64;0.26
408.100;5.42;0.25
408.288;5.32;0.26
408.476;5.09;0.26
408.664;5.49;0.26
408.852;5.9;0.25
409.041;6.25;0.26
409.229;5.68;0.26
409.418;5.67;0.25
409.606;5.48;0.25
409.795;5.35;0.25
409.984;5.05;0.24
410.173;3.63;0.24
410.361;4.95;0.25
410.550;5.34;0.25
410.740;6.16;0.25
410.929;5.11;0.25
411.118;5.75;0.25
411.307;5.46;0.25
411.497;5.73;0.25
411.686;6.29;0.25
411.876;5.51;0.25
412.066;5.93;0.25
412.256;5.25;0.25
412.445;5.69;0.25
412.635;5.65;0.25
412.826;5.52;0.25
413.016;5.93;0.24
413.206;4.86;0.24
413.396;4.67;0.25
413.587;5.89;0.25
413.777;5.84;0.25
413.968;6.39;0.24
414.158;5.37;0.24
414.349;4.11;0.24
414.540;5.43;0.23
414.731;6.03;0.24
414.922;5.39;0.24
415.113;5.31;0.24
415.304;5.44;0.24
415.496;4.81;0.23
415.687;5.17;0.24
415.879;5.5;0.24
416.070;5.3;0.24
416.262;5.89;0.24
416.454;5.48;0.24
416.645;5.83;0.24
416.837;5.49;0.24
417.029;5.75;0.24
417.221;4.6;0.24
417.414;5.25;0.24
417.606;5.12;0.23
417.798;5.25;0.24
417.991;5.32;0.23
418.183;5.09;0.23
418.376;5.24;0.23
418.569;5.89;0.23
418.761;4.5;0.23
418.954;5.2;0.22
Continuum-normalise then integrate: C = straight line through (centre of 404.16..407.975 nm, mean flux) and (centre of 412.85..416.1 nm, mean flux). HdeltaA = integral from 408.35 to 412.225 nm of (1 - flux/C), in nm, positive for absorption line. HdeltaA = -0.24 nm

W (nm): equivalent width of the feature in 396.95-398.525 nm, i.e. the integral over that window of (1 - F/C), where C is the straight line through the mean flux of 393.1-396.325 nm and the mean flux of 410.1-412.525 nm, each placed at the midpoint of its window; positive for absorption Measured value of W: -0.12 nm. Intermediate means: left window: 2.84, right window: 5.46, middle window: 3.6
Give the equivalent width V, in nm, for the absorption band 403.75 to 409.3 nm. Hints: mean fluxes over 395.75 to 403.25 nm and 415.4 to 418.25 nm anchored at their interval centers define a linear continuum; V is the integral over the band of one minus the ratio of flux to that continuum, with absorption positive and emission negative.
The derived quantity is -0.47 nm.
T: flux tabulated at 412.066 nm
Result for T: 5.93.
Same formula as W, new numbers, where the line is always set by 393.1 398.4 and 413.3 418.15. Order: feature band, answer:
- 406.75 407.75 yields -0.15 nm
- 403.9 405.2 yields -0.37 nm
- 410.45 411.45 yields -0.17 nm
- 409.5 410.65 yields -0.08 nm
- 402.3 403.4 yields -0.41 nm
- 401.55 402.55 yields -0.39 nm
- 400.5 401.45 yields -0.43 nm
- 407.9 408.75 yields -0.15 nm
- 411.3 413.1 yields -0.28 nm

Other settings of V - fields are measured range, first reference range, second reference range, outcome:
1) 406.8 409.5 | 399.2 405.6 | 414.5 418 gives -0.04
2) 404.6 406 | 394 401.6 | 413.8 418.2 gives -0.22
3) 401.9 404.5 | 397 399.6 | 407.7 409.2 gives -0.19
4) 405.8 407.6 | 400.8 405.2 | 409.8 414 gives 0.11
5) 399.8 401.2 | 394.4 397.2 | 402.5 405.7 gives -0.29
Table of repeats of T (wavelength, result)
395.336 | 3.92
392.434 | 3.47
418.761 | 4.5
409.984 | 5.05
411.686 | 6.29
